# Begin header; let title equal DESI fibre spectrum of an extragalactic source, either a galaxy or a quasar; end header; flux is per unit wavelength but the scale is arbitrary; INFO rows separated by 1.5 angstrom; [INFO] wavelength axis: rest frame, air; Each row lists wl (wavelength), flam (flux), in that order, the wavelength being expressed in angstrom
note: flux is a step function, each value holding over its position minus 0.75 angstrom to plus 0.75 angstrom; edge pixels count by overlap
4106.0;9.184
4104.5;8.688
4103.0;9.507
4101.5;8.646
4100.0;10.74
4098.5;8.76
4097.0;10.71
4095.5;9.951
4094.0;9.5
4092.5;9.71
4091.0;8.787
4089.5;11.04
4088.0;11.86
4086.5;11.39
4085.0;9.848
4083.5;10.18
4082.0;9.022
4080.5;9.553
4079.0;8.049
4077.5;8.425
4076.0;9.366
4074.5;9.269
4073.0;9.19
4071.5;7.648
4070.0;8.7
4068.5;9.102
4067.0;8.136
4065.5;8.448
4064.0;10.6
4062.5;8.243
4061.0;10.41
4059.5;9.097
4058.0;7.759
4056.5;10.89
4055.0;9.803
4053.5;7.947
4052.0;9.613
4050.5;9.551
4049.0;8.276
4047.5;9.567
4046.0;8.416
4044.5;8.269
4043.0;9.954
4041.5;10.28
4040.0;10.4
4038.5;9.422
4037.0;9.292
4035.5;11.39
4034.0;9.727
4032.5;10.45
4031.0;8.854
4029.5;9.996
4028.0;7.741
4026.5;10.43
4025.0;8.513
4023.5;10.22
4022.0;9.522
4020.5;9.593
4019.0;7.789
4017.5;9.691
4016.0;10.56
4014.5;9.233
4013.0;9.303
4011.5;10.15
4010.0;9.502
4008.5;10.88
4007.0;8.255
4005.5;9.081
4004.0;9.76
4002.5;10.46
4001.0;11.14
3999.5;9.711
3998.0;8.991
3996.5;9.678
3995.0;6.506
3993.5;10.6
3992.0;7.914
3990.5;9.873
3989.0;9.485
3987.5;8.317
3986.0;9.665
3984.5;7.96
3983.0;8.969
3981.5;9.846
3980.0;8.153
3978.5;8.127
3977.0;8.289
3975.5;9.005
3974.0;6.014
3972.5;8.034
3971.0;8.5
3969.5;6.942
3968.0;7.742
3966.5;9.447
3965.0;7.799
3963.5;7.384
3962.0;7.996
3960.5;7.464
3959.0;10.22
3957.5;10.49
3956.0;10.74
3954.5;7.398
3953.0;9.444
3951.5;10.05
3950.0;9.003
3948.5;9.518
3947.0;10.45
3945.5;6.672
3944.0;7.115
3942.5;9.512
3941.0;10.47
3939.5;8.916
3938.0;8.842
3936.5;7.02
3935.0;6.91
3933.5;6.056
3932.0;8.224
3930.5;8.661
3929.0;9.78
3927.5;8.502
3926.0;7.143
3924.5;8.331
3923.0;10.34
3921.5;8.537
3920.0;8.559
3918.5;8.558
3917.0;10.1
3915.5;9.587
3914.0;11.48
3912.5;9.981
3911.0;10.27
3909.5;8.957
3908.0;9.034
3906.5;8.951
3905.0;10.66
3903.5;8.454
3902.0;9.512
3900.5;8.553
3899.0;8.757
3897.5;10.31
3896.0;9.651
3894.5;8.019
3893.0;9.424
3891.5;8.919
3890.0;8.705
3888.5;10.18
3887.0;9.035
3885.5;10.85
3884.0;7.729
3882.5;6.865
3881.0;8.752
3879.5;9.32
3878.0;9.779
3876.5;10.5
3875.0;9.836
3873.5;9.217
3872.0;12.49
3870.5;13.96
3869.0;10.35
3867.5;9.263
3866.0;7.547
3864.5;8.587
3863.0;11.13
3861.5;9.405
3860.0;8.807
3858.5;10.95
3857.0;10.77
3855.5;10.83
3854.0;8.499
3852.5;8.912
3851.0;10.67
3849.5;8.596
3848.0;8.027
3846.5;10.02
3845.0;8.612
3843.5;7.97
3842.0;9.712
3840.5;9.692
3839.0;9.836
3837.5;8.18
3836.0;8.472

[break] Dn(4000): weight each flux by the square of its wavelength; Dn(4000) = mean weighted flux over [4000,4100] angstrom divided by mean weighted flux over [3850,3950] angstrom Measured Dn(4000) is 1.1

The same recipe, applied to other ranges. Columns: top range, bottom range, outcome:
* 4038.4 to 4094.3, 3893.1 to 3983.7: 1.14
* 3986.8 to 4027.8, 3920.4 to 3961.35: 1.12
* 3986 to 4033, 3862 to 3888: 1.04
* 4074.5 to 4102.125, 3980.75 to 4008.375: 1.10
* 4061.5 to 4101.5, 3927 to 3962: 1.16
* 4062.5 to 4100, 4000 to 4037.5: 1.01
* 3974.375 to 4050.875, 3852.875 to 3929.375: 1.05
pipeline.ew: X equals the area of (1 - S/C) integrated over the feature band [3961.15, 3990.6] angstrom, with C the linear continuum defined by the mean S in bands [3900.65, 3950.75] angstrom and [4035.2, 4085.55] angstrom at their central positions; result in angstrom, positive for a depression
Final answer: 2.2 angstrom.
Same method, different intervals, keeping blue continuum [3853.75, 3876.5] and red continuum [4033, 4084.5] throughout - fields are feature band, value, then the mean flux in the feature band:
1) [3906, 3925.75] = 1.1 angstrom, 9.39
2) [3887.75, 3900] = 1.0 angstrom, 9.23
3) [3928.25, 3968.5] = 4.6 angstrom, 8.65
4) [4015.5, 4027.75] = 0.0 angstrom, 9.45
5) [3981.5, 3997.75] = 1.1 angstrom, 8.94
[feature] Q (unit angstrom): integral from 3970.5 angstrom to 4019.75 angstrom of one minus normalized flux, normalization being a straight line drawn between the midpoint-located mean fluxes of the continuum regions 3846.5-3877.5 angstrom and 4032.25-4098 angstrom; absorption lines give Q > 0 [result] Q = 2.80 angstrom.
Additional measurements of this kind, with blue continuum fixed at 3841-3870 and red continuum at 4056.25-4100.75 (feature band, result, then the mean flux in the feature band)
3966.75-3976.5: 1.70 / 7.81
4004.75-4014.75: -0.04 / 9.5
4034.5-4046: -0.37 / 9.76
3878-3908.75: 1.13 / 9.1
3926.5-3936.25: 1.55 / 7.95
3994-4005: -0.03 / 9.48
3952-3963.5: 0.53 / 9.02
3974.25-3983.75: 0.87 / 8.59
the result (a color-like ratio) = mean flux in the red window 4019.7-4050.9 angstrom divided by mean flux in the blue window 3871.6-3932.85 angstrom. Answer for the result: 1.03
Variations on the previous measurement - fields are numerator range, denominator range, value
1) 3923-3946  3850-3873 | 0.81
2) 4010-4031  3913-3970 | 1.08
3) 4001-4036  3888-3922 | 1.03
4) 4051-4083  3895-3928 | 0.97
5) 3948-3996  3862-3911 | 0.91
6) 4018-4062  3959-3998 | 1.12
